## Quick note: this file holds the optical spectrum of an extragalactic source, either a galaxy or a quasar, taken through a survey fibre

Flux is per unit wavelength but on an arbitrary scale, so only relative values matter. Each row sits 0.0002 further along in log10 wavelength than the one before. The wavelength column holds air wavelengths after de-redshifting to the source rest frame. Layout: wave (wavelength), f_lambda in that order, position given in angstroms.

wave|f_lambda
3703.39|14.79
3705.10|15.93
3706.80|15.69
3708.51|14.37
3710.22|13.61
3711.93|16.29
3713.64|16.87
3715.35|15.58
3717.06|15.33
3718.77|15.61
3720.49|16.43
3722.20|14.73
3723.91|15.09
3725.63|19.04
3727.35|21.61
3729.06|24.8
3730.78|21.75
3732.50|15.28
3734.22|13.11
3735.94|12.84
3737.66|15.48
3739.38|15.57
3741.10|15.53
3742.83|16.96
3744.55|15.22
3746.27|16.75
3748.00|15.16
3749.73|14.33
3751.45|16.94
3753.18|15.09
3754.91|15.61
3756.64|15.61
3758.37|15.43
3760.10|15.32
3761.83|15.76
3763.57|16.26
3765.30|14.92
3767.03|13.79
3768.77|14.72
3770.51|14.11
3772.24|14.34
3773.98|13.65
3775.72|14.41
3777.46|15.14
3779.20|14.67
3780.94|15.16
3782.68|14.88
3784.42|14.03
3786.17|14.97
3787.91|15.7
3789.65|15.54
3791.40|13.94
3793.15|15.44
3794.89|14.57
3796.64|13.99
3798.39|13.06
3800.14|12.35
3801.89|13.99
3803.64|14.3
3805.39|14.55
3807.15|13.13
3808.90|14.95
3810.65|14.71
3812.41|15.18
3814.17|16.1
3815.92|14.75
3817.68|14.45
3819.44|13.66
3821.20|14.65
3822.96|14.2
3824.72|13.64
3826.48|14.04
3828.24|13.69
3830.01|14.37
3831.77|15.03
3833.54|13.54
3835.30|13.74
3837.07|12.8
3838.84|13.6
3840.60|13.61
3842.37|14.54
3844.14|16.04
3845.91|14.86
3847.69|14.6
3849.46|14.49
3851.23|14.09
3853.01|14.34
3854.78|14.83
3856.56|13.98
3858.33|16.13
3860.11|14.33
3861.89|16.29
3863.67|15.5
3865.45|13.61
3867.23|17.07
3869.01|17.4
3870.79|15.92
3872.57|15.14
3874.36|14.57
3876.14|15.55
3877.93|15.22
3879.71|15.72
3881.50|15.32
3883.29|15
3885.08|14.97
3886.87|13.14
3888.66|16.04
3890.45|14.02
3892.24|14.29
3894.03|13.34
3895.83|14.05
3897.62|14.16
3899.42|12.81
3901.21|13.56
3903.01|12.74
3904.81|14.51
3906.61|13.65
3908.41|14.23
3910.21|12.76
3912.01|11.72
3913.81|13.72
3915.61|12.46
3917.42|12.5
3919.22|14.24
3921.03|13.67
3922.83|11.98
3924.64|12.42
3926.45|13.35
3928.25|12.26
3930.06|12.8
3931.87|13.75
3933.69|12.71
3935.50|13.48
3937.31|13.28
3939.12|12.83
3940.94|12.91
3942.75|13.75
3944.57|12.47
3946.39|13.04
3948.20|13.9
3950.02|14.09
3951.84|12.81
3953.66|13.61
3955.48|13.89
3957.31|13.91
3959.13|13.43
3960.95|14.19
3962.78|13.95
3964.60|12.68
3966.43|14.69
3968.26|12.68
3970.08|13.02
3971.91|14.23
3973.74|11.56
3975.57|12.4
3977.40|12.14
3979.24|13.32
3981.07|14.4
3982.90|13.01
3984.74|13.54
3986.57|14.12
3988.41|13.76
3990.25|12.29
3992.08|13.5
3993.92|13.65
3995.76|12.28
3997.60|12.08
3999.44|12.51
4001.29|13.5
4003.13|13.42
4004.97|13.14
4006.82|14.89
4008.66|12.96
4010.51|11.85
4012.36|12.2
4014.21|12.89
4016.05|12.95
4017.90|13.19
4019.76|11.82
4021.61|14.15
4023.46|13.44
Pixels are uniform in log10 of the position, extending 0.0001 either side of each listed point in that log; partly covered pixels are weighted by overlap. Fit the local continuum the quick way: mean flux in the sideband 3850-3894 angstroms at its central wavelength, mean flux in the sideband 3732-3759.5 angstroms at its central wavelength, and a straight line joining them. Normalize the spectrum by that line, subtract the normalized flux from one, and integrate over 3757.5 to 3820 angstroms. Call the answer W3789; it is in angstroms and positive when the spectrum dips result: 2.52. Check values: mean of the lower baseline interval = 15.3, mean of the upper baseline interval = 15.1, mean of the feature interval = 14.6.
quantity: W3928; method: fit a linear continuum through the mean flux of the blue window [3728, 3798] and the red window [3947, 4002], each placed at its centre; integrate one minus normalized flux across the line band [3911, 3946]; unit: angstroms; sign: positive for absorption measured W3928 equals 2.0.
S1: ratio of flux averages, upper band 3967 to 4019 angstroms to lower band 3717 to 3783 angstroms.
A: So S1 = 0.83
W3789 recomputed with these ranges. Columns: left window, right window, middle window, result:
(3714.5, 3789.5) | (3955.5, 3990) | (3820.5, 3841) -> 1.4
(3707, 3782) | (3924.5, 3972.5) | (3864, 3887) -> -1.8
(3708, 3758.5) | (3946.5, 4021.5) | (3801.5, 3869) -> 2.0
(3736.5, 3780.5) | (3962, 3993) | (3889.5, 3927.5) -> 1.5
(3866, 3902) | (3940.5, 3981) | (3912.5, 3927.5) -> 1.2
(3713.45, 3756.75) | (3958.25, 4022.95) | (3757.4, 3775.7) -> 1.4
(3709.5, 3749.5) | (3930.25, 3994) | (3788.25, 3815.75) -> 1.9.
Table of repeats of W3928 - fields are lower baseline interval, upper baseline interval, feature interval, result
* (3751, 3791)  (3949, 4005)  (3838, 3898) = -2.9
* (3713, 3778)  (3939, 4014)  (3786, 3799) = 0.6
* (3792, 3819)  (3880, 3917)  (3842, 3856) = -0.6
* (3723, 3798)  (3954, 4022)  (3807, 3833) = 0.9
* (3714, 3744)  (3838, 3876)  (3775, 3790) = 1.0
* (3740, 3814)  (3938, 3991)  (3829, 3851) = 0.1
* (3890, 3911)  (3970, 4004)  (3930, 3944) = 0.2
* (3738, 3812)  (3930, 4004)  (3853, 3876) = -2.0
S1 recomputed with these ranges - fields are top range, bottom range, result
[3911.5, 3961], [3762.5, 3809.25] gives 0.91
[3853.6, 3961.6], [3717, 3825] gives 0.92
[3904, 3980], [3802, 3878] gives 0.90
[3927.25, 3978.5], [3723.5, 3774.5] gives 0.83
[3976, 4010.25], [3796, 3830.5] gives 0.93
